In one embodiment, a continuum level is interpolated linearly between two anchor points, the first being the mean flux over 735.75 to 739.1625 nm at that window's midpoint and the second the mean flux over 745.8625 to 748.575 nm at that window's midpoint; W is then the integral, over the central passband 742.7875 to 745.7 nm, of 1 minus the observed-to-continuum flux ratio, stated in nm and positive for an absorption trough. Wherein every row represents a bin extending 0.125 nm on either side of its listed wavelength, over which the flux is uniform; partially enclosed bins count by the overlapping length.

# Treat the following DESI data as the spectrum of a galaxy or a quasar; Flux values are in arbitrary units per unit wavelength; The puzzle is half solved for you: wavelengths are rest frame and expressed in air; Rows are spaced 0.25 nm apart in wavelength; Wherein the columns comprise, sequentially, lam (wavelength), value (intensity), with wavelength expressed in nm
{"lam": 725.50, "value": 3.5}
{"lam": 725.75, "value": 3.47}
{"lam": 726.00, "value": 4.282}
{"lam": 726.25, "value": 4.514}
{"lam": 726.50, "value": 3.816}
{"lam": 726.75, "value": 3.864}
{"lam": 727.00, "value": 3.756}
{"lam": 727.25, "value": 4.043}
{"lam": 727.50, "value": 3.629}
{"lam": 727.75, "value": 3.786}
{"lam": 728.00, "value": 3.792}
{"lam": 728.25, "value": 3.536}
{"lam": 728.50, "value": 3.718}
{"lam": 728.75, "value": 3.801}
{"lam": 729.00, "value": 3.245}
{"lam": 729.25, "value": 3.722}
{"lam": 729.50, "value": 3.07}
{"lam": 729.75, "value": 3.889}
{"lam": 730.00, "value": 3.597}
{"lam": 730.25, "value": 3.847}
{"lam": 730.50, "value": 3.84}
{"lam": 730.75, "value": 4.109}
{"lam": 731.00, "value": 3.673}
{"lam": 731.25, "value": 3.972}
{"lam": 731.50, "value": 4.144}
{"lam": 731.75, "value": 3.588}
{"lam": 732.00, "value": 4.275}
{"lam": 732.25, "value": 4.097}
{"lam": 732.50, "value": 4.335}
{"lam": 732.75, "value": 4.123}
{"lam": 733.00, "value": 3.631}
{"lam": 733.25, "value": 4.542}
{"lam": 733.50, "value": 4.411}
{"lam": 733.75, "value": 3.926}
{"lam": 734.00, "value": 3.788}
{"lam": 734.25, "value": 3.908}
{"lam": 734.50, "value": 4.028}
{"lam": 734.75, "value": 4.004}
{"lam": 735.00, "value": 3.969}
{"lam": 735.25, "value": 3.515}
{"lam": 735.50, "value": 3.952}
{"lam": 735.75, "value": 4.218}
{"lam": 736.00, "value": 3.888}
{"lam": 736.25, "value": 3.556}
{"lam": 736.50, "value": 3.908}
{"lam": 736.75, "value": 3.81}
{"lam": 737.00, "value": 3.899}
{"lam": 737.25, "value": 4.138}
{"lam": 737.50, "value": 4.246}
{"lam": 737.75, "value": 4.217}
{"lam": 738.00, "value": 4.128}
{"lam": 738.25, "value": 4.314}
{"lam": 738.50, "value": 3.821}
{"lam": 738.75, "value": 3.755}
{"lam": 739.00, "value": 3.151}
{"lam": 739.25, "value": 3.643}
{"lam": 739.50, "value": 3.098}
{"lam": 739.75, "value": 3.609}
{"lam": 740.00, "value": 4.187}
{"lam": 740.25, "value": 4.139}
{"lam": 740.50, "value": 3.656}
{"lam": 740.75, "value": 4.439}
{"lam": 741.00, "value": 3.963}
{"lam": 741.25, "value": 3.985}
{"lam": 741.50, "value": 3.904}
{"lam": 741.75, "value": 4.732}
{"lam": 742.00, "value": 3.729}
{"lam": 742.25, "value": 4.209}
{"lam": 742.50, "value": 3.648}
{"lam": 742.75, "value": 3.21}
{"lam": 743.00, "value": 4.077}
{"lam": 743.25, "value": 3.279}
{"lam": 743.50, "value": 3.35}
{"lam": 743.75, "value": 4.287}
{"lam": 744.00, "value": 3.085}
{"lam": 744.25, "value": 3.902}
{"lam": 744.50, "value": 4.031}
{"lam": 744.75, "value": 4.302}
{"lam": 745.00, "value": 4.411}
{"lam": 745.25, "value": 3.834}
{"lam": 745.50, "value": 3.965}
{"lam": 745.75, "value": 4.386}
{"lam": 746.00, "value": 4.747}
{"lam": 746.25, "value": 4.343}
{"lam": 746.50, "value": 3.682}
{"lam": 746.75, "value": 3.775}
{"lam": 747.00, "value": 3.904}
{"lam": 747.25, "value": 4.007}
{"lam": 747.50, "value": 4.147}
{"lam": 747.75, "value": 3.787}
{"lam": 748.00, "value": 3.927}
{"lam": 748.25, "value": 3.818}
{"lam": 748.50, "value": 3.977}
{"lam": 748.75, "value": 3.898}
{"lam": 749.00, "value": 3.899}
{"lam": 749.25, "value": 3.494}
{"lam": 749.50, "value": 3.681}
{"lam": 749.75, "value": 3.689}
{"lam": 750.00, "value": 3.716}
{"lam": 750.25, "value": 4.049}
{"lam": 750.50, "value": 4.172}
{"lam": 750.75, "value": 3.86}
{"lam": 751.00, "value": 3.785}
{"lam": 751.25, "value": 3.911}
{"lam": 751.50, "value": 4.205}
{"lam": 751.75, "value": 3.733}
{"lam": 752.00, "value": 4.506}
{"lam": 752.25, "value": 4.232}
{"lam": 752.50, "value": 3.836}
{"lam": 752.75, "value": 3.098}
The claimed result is 0.09 nm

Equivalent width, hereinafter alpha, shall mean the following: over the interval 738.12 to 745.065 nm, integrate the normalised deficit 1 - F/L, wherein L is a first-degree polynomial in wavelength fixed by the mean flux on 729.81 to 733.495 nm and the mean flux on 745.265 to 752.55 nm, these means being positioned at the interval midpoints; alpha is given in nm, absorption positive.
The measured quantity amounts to 0.23 nm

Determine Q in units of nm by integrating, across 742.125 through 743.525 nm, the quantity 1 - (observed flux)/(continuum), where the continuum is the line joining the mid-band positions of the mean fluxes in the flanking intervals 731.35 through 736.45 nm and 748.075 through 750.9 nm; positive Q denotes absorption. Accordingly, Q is 0.09 nm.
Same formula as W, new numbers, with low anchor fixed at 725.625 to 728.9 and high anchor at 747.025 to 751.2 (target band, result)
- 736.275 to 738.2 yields -0.089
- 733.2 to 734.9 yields -0.094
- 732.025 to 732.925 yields -0.074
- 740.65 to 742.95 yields -0.070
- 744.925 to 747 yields -0.137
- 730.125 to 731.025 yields -0.010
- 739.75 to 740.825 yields -0.048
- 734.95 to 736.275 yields -0.004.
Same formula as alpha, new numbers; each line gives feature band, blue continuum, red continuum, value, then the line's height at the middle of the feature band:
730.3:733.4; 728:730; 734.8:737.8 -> -0.25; 3.72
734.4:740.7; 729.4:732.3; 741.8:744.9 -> -0.11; 3.81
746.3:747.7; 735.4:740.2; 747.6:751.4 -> -0.02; 3.85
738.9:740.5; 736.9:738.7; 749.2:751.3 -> 0.16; 4.06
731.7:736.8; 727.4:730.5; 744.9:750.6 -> -0.34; 3.74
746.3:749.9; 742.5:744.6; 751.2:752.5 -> 0.05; 3.9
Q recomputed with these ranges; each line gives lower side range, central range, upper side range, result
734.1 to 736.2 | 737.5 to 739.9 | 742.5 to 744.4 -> 0.01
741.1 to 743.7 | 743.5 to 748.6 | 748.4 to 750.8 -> -0.22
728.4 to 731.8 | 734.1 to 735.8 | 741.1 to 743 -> -0.05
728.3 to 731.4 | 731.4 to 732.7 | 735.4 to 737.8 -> -0.10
